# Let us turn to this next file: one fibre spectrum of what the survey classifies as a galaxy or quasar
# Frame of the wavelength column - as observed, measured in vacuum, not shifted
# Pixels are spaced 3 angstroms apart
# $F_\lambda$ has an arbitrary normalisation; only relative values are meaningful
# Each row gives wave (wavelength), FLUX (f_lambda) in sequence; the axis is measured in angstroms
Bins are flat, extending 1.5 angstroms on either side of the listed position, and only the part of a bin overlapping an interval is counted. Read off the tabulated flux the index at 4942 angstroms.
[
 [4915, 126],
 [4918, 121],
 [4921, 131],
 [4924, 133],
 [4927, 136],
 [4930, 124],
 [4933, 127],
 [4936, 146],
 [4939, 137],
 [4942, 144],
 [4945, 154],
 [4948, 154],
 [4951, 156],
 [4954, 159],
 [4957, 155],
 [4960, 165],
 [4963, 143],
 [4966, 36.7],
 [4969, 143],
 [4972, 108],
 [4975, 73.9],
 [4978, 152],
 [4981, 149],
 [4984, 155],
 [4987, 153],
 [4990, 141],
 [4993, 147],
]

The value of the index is 144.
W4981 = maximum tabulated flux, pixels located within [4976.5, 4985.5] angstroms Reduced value 155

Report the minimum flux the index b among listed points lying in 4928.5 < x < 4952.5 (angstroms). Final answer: 124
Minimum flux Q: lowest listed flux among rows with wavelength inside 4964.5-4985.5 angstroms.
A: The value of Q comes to 36.7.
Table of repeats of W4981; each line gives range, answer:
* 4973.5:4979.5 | 152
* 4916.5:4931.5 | 136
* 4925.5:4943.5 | 146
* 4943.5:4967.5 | 165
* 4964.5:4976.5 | 143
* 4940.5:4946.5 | 154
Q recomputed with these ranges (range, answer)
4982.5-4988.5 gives 153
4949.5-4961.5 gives 155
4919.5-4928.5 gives 131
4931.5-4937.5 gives 127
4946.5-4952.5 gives 154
